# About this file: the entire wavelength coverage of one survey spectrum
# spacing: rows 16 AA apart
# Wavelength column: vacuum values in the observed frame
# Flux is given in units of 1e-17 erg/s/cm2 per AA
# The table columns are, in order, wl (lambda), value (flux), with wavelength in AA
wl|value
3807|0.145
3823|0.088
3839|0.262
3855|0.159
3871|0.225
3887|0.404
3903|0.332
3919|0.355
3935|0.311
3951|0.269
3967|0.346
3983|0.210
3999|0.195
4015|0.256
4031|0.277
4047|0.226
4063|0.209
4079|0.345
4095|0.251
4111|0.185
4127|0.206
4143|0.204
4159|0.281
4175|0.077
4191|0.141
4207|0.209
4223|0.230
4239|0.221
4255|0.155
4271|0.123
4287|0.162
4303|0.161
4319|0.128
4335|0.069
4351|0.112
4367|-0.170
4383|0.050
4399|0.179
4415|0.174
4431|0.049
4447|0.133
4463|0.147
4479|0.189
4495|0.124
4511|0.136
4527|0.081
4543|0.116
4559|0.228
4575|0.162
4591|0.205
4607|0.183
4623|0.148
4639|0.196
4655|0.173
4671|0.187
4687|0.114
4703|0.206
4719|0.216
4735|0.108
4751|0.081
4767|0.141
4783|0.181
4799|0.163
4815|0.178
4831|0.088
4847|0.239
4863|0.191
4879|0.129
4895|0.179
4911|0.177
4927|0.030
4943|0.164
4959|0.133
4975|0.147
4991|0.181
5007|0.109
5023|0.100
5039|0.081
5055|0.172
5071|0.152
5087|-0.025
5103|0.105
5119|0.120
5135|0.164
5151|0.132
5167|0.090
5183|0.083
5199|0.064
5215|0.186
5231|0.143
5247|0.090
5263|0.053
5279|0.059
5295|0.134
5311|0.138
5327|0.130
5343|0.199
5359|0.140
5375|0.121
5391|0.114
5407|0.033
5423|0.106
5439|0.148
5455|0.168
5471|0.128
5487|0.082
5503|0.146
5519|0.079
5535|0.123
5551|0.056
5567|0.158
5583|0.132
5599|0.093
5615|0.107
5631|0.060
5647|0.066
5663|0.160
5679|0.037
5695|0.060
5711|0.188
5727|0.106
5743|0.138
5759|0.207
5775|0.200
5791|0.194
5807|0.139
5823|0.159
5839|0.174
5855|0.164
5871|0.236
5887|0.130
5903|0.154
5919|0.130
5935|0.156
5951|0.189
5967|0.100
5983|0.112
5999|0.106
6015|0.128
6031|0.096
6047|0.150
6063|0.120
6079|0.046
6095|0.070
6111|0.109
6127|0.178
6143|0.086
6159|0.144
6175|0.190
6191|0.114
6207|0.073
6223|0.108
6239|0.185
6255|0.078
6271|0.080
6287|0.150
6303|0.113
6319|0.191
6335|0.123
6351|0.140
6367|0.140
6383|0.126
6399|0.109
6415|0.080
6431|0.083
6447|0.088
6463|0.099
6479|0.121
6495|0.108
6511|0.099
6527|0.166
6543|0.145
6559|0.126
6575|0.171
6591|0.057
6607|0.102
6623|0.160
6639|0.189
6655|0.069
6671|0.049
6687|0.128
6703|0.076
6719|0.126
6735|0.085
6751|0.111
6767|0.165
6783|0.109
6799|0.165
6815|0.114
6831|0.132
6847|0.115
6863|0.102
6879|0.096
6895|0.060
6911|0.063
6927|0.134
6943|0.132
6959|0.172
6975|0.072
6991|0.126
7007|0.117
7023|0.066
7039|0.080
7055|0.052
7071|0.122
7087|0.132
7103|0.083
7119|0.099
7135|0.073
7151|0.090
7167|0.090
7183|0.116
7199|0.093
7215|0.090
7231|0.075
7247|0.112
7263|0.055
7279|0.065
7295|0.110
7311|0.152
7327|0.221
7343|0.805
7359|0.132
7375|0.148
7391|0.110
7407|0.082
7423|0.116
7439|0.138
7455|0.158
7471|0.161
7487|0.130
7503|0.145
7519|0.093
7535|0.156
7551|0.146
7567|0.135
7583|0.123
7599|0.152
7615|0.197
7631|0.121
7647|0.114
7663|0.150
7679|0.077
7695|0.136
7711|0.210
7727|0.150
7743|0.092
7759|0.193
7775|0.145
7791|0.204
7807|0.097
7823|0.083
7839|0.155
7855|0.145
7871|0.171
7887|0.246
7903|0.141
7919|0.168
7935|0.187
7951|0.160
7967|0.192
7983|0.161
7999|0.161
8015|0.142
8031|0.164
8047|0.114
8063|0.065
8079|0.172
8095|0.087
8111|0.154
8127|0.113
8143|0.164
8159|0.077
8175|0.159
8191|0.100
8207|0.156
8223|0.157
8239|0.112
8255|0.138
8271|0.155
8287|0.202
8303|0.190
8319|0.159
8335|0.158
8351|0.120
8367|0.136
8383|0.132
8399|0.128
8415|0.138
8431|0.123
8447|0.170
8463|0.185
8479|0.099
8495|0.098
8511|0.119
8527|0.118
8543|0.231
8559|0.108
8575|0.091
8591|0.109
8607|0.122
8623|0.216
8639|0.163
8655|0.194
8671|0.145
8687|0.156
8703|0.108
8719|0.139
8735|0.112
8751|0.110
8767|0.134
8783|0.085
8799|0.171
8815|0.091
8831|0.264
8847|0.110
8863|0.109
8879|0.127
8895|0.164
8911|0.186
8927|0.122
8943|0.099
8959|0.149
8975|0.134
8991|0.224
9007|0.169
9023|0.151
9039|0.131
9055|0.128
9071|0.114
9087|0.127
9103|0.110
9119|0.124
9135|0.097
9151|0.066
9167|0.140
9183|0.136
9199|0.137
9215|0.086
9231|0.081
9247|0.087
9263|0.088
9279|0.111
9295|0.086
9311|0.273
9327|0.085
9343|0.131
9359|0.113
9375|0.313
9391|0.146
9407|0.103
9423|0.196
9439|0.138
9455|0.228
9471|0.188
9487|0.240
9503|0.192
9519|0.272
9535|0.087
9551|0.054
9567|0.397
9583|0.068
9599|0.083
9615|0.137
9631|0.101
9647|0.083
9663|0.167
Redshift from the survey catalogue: 0.968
